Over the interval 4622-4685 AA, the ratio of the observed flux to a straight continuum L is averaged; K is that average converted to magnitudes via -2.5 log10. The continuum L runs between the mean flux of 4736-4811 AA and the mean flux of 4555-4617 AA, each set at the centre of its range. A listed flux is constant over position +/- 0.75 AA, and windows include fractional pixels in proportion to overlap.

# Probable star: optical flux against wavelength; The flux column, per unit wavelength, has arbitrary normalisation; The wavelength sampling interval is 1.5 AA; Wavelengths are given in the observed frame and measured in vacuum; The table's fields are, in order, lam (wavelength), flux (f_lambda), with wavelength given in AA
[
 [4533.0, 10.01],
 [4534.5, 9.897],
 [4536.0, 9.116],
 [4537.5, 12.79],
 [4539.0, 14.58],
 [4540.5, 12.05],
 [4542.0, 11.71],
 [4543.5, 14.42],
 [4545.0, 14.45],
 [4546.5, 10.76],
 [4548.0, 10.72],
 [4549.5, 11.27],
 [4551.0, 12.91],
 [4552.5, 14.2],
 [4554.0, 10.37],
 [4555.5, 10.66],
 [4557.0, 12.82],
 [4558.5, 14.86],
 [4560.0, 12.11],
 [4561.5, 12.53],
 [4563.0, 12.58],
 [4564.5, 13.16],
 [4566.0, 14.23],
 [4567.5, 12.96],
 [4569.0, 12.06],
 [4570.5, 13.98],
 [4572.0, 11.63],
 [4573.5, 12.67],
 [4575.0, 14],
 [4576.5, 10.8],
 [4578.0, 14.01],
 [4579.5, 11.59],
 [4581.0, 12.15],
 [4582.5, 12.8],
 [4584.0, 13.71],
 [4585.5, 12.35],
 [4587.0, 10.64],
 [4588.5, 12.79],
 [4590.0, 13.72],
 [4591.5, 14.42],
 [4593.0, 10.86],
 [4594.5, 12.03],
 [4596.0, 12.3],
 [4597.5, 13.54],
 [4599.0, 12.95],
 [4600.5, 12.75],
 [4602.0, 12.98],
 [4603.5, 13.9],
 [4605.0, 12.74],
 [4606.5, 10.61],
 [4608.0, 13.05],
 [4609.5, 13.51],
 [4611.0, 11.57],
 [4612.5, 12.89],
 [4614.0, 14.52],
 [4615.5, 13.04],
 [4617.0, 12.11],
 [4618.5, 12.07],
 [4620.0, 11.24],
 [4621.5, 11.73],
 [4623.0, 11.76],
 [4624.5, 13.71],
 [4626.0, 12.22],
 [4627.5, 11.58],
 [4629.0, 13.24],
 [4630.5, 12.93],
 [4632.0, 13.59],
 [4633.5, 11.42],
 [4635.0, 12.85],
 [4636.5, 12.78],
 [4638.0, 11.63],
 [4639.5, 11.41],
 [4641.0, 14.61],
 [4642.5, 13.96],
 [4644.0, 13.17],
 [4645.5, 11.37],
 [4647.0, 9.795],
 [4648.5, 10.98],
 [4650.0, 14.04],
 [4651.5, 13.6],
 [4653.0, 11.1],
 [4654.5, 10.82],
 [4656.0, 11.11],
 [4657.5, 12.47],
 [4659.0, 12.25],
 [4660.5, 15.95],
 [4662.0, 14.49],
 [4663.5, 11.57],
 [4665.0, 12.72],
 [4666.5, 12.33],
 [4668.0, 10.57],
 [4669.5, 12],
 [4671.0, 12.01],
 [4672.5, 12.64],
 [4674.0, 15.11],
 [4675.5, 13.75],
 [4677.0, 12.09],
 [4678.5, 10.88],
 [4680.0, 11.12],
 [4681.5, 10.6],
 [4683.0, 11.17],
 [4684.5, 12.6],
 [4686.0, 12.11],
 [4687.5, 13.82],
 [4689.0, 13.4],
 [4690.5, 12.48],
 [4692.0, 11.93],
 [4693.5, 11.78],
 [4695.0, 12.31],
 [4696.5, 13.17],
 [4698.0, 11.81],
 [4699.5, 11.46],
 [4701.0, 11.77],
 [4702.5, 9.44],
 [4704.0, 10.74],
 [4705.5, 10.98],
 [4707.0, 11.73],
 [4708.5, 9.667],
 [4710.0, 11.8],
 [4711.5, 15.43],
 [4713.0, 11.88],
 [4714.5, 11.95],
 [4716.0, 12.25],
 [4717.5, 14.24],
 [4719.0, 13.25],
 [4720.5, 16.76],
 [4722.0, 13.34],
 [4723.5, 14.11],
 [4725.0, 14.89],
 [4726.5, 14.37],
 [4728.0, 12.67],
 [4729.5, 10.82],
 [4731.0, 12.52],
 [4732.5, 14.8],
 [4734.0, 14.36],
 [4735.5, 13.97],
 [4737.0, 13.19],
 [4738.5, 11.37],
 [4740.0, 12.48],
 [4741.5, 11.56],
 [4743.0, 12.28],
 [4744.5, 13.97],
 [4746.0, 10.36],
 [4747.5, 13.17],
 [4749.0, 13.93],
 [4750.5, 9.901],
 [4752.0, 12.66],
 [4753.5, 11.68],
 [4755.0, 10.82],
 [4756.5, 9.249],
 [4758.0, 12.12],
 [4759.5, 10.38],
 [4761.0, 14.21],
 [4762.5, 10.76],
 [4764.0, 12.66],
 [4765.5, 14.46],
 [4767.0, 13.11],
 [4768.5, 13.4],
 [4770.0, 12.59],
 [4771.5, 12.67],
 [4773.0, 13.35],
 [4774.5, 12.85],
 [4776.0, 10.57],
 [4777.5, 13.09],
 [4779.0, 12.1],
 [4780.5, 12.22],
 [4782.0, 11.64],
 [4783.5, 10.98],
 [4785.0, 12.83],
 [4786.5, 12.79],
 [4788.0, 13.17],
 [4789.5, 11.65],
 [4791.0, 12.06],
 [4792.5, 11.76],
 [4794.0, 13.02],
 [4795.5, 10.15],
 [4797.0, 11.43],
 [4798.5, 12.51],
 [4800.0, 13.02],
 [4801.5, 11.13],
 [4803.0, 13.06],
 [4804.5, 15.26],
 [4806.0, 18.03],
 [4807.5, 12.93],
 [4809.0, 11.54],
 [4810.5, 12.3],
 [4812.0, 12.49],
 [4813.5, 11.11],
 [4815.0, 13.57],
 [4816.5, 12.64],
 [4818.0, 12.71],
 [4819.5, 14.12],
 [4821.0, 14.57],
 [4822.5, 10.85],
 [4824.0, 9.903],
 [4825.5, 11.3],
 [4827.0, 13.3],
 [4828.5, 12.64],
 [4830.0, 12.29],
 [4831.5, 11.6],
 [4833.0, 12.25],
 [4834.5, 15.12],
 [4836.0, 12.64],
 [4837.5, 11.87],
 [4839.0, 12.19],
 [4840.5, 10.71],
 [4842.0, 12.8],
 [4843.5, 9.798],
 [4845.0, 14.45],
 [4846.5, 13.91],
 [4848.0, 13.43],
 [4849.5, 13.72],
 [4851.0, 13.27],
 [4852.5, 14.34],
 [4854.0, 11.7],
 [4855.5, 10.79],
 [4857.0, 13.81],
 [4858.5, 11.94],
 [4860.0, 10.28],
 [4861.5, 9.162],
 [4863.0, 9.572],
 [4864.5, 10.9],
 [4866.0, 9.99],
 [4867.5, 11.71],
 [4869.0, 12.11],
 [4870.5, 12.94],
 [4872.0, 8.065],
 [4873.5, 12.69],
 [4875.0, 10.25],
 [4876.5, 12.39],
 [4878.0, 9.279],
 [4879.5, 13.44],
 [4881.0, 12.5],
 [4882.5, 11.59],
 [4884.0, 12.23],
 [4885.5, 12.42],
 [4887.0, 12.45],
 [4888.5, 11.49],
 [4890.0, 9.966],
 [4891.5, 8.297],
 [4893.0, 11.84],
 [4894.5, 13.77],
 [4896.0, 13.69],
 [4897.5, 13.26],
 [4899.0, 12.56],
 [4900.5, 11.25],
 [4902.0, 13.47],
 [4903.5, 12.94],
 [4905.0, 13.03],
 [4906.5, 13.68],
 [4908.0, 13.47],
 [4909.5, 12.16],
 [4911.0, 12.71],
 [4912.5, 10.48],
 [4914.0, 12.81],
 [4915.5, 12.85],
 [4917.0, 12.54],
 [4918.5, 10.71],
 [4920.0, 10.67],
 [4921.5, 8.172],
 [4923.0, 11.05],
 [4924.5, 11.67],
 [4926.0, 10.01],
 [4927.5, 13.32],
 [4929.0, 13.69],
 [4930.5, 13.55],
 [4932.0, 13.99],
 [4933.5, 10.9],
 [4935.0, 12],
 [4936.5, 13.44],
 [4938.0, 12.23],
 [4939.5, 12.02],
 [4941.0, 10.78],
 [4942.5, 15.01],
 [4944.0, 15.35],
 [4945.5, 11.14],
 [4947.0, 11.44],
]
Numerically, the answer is 0.02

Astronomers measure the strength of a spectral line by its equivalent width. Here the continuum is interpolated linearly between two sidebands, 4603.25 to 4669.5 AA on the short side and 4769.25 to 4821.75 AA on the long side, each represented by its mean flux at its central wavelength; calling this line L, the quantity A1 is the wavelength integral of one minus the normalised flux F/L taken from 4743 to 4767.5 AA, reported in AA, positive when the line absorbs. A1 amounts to 1.0 AA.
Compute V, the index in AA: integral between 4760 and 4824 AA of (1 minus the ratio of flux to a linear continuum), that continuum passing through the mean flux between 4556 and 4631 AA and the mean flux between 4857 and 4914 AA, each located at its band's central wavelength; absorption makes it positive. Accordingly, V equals -2.9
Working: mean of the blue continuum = 12.7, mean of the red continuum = 11.8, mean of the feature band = 12.6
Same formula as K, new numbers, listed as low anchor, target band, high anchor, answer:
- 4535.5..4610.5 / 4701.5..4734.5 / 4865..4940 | -0.04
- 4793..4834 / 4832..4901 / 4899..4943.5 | 0.04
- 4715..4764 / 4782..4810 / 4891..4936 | -0.01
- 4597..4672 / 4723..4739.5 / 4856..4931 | -0.09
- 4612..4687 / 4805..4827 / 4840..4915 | -0.06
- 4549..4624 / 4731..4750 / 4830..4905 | -0.05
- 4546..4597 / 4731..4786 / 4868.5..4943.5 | -0.01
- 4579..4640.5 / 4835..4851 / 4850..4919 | -0.06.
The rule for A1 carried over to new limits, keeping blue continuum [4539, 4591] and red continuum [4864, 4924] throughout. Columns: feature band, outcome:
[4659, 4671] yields -0.3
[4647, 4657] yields 0.5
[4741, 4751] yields -0.1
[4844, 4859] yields -1.5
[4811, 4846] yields -1.3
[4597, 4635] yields -0.4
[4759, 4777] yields -0.8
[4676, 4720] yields 0.9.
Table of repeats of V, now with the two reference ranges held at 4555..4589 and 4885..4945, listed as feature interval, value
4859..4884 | 2.4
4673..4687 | 0.4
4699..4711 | 1.4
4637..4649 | 0.4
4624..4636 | -0.1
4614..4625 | 0.2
